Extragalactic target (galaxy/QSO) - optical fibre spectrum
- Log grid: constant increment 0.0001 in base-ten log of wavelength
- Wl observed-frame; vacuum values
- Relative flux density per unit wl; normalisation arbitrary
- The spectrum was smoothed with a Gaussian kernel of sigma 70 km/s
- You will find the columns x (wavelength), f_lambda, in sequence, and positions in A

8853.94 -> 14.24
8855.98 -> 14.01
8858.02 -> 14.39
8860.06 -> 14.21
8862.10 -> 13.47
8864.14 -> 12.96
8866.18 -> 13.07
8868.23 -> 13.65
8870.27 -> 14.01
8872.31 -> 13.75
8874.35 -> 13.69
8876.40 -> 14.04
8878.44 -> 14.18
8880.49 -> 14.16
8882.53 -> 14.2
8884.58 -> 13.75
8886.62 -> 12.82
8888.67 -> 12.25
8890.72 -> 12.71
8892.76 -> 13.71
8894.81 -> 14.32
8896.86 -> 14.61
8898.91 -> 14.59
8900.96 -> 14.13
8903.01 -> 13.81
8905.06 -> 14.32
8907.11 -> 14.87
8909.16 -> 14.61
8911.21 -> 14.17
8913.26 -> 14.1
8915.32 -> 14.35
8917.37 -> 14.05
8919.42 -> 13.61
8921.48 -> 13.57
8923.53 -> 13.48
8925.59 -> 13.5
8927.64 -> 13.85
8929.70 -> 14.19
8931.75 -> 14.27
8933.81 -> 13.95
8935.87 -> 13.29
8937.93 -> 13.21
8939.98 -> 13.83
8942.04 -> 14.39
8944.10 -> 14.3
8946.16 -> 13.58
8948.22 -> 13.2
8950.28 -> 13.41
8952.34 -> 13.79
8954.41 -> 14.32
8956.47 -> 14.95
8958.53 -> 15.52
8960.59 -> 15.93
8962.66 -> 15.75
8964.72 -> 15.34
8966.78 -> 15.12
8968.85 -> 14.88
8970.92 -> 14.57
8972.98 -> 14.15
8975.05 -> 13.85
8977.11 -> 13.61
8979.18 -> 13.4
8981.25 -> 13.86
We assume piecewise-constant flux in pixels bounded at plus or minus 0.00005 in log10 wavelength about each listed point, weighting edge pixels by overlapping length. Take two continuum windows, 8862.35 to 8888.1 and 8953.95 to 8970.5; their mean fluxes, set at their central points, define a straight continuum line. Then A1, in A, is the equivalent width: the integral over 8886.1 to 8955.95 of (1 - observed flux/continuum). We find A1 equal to 2.9 A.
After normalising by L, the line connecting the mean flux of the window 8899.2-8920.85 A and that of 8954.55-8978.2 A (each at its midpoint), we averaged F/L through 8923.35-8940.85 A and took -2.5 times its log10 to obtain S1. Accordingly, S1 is 0.06 mag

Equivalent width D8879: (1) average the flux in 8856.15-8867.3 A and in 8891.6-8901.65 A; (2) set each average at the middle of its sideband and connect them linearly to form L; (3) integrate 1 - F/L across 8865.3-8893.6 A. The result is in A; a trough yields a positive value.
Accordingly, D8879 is 0.8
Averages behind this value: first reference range 13.6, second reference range 14.3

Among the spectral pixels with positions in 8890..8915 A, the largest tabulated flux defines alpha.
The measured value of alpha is 14.87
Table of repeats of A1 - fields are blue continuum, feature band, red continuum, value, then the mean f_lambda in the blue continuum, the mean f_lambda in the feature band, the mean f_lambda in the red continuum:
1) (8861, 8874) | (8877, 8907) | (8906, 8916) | 0.3 A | 13.5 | 13.9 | 14.4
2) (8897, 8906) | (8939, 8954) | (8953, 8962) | 1.2 A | 14.2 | 13.8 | 15.1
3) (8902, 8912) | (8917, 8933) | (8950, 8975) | 0.8 A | 14.4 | 13.8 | 14.8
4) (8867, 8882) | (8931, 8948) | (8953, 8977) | 0.9 A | 13.9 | 13.8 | 14.9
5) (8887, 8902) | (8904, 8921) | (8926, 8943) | -0.6 A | 13.7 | 14.2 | 13.9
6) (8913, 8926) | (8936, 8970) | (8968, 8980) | -1.1 A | 13.8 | 14.4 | 14.1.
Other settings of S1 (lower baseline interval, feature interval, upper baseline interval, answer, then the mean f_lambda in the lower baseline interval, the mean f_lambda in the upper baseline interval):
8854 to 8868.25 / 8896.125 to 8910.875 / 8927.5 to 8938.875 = -0.050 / 13.7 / 13.8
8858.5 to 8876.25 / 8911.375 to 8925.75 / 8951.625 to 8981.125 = 0.024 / 13.6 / 14.6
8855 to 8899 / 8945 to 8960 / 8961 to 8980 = 0.019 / 13.7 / 14.6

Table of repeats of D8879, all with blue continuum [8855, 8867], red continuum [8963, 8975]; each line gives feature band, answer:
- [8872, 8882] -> -0.10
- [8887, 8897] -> 0.45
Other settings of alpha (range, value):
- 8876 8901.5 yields 14.61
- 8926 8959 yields 15.52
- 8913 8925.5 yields 14.35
